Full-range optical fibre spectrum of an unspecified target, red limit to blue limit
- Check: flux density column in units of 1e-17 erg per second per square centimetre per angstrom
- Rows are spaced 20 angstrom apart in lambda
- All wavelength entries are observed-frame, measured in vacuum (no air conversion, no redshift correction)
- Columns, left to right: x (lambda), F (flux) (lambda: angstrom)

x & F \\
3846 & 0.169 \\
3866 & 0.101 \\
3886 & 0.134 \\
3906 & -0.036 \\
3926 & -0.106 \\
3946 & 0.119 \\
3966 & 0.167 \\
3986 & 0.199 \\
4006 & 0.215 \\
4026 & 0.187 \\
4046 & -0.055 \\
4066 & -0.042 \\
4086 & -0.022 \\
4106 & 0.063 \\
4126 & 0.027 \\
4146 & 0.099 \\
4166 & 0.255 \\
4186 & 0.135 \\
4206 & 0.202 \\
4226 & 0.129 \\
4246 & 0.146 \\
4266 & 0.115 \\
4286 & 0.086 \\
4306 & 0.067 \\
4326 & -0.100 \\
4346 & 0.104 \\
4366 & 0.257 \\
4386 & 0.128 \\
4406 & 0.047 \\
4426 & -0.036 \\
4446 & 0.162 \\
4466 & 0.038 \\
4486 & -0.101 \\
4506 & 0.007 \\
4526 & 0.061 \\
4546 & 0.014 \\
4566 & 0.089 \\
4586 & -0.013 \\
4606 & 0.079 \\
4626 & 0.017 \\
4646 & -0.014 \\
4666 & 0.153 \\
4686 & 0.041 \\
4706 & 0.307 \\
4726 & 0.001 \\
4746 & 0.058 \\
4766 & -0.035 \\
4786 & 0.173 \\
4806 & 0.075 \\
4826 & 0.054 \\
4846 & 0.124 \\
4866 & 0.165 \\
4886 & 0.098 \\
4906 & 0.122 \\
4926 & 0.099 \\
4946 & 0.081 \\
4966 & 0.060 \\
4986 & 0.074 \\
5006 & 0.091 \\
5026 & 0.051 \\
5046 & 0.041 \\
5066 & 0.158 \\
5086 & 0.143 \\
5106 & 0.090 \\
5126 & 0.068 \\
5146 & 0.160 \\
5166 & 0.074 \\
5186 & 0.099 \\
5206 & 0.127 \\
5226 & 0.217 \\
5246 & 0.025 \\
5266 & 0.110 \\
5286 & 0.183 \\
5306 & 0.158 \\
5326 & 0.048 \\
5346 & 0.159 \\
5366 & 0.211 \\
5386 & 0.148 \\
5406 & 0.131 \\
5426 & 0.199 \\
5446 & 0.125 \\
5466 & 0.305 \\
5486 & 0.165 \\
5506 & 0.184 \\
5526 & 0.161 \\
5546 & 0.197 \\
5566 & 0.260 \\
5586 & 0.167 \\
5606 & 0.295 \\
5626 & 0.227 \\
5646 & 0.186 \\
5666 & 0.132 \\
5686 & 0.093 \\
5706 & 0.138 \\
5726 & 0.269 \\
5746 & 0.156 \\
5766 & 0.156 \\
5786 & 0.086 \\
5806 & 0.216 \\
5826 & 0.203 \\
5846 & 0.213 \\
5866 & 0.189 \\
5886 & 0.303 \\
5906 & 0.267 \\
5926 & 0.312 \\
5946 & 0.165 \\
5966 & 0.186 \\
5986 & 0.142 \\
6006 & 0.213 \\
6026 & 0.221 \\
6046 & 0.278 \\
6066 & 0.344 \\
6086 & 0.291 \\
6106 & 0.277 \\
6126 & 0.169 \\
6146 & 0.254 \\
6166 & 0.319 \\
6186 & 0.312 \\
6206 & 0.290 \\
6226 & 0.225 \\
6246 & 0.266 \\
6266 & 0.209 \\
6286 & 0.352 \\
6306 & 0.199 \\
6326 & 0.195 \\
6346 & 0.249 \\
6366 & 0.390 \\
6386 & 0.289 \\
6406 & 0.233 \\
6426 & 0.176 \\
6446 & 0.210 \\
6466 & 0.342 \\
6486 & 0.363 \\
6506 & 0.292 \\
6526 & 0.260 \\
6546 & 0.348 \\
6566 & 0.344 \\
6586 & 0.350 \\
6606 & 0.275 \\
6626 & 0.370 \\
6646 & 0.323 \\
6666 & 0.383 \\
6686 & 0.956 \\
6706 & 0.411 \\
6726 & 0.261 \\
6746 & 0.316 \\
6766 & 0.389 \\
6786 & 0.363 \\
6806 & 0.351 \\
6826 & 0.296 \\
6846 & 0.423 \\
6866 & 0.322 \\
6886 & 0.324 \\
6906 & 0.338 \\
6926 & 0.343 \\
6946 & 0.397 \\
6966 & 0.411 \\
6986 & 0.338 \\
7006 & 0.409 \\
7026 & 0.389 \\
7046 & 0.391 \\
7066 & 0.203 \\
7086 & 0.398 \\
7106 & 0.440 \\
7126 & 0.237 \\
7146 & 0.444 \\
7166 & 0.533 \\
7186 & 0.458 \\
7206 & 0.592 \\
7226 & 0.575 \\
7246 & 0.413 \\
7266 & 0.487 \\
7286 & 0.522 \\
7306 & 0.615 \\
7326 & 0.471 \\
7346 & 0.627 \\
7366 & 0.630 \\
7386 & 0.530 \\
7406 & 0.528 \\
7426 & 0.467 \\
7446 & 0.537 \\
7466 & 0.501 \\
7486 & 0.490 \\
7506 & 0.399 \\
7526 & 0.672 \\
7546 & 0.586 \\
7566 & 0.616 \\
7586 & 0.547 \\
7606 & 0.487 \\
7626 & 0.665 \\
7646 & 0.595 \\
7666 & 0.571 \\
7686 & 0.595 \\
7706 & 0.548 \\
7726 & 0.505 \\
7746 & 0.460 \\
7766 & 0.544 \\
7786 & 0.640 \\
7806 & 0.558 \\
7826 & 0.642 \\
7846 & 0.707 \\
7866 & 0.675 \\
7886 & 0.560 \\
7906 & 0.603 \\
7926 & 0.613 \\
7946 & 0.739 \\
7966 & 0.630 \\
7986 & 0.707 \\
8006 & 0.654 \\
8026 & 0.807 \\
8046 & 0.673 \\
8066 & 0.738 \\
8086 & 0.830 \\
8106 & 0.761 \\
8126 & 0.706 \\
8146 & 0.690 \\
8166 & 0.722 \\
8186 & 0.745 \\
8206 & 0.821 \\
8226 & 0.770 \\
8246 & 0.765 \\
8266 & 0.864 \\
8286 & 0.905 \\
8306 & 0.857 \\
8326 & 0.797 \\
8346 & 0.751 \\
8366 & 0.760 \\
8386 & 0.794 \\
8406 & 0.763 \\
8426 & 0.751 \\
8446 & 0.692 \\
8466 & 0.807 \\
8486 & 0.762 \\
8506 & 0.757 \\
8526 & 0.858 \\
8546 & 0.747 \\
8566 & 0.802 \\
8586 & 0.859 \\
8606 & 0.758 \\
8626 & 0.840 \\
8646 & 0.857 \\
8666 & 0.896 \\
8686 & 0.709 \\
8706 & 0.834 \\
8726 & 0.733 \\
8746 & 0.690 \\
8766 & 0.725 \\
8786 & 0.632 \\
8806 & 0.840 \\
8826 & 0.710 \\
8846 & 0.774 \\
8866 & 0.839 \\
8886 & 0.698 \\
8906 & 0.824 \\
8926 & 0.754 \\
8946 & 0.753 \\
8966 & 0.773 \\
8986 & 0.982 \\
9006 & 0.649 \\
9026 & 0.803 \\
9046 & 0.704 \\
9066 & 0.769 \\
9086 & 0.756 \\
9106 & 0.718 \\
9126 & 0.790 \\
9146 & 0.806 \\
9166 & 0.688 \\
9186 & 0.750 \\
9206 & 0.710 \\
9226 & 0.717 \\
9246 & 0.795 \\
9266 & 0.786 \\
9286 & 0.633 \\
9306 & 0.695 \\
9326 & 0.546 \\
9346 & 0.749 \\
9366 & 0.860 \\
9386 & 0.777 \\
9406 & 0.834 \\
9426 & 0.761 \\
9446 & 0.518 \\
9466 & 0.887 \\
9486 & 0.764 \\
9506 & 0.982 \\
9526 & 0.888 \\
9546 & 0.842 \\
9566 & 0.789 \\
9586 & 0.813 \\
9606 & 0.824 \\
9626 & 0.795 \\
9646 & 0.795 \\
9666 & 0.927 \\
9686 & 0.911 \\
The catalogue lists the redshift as 0.794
